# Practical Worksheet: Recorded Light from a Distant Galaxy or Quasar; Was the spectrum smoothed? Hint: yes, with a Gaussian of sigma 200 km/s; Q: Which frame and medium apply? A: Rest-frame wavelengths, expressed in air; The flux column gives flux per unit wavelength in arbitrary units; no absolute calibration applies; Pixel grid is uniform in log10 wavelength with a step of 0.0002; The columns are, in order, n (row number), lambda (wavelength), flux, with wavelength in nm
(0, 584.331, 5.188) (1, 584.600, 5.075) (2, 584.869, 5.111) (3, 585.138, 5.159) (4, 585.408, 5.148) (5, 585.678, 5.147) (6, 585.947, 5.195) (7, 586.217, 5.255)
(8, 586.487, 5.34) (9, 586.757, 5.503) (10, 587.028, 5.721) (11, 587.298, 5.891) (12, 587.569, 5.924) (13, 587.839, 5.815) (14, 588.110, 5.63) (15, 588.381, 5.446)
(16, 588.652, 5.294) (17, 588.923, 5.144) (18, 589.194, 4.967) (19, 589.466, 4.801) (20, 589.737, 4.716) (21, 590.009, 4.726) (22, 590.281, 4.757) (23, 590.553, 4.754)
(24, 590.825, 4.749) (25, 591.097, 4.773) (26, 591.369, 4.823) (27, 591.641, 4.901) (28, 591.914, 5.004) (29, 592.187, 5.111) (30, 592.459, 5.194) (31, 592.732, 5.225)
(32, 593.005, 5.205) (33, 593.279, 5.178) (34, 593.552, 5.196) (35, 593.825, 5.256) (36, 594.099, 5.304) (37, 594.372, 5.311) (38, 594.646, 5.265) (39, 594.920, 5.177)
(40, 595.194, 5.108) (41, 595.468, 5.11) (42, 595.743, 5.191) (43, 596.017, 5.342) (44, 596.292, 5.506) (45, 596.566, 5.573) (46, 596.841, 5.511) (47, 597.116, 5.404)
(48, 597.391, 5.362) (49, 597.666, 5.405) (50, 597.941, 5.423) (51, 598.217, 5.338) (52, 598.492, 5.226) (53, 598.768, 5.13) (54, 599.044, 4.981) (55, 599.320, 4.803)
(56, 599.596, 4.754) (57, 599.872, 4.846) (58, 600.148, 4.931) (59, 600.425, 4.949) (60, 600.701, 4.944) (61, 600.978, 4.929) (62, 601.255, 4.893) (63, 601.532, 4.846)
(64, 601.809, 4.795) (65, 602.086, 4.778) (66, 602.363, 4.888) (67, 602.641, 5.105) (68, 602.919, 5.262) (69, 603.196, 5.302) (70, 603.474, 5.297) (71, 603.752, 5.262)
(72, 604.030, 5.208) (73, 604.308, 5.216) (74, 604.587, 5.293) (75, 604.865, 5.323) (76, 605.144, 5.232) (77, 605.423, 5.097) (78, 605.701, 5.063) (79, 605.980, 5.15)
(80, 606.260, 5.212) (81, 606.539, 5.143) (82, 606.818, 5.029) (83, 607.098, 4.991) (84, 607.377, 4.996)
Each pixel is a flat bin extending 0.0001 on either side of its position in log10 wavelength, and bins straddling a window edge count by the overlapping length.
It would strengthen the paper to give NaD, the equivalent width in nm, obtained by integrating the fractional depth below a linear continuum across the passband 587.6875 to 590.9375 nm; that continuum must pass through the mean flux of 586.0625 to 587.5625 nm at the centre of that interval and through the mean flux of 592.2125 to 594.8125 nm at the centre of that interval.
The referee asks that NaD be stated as 0.222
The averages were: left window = 5.57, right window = 5.23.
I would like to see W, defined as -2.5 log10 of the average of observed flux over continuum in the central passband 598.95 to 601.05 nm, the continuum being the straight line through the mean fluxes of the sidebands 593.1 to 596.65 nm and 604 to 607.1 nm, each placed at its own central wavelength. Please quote 0.07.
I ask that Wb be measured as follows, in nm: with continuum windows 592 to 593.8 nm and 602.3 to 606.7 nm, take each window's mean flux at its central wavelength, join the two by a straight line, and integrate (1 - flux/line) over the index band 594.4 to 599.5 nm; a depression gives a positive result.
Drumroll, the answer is -0.077 nm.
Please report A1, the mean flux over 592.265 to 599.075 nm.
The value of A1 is 5.28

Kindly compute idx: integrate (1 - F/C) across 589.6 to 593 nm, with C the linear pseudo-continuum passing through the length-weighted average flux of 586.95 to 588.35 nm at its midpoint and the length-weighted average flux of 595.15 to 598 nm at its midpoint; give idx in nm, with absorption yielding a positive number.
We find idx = 0.42 nm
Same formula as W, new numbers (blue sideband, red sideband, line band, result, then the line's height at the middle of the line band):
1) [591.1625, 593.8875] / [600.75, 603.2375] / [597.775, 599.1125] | -0.05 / 5.01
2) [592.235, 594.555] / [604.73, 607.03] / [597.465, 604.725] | 0.02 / 5.18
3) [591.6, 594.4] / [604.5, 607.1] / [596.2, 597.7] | -0.06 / 5.17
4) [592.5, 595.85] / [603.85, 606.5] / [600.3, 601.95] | 0.07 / 5.2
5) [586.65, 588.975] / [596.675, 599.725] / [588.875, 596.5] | 0.07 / 5.43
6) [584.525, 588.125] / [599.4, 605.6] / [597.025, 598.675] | -0.04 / 5.16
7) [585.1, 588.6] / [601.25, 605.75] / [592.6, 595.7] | 0.02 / 5.32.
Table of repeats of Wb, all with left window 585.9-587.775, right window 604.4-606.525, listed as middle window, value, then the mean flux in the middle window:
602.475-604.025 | 0.00 nm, 5.24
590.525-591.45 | 0.12 nm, 4.78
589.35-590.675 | 0.18 nm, 4.75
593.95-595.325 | 0.05 nm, 5.23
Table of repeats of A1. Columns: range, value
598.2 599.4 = 5.09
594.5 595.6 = 5.17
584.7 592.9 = 5.17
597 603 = 5.04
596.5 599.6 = 5.26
